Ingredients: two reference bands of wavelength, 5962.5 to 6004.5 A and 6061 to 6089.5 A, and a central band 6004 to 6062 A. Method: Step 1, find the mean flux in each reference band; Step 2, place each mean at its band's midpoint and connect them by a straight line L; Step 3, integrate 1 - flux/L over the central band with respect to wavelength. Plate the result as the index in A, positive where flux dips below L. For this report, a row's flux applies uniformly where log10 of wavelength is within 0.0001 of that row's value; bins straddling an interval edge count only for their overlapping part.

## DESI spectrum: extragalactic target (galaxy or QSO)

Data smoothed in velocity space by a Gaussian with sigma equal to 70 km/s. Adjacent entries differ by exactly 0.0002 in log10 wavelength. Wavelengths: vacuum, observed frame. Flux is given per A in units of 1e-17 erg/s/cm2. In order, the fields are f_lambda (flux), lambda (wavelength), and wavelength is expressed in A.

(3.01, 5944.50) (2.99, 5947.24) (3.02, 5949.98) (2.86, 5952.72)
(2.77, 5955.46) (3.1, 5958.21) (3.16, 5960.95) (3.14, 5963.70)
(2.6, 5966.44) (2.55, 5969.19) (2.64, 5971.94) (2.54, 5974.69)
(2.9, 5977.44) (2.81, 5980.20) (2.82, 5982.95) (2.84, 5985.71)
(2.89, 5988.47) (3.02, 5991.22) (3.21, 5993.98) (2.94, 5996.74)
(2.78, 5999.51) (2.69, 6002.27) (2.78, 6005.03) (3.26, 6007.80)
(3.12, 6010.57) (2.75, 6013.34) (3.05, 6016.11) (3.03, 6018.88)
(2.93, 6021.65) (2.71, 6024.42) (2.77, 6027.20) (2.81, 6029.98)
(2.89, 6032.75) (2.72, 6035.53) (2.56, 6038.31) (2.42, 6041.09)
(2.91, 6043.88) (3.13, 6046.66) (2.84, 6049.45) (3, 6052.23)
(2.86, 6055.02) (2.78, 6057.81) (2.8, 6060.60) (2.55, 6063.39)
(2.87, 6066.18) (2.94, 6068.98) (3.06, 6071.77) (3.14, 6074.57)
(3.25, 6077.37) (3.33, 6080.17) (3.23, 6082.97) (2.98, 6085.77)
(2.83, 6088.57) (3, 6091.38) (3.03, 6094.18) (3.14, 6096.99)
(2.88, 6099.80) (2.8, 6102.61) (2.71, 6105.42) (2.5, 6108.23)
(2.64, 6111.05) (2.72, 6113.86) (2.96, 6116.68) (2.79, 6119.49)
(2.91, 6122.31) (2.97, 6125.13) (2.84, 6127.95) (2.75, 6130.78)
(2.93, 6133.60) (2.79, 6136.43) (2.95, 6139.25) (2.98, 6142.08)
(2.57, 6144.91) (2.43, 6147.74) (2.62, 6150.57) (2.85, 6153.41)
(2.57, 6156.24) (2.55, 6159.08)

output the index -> 1.2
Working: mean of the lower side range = 2.82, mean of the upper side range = 3.01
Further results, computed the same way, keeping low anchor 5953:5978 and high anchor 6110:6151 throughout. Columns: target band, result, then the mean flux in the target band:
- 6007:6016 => -0.7 A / 3.03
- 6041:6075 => -0.9 A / 2.88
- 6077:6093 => -1.7 A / 3.09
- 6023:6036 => 0.1 A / 2.78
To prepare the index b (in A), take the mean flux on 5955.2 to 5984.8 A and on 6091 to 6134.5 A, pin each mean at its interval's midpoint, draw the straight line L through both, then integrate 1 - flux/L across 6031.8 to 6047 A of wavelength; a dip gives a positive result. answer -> 0.5 A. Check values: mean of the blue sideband 2.82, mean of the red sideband 2.84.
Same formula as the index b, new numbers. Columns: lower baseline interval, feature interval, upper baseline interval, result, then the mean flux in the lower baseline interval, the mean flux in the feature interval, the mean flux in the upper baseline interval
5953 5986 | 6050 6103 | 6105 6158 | -3.6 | 2.82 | 2.97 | 2.76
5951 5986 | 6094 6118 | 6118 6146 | 0.3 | 2.83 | 2.81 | 2.85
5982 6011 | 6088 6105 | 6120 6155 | -0.6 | 2.94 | 2.94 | 2.8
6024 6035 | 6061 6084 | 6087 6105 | -1.2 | 2.8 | 3.03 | 2.93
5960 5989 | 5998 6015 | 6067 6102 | -0.1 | 2.8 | 2.9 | 3.06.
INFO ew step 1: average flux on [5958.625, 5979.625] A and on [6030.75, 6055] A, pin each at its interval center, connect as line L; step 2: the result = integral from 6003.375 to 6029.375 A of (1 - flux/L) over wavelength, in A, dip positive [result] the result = -1.1 A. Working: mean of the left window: 2.8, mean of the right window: 2.81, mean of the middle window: 2.93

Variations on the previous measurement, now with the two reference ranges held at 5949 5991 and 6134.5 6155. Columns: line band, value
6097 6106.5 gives -0.3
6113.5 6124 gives -0.4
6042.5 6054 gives -0.7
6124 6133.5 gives -0.4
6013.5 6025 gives -0.4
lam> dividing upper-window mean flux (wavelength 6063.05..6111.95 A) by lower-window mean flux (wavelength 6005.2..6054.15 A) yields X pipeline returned 1.0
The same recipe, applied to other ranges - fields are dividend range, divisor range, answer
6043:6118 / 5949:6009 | 1.02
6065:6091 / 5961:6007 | 1.08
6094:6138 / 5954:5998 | 0.99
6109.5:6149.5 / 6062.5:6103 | 0.93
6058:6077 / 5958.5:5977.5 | 1.04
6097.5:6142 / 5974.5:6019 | 0.97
